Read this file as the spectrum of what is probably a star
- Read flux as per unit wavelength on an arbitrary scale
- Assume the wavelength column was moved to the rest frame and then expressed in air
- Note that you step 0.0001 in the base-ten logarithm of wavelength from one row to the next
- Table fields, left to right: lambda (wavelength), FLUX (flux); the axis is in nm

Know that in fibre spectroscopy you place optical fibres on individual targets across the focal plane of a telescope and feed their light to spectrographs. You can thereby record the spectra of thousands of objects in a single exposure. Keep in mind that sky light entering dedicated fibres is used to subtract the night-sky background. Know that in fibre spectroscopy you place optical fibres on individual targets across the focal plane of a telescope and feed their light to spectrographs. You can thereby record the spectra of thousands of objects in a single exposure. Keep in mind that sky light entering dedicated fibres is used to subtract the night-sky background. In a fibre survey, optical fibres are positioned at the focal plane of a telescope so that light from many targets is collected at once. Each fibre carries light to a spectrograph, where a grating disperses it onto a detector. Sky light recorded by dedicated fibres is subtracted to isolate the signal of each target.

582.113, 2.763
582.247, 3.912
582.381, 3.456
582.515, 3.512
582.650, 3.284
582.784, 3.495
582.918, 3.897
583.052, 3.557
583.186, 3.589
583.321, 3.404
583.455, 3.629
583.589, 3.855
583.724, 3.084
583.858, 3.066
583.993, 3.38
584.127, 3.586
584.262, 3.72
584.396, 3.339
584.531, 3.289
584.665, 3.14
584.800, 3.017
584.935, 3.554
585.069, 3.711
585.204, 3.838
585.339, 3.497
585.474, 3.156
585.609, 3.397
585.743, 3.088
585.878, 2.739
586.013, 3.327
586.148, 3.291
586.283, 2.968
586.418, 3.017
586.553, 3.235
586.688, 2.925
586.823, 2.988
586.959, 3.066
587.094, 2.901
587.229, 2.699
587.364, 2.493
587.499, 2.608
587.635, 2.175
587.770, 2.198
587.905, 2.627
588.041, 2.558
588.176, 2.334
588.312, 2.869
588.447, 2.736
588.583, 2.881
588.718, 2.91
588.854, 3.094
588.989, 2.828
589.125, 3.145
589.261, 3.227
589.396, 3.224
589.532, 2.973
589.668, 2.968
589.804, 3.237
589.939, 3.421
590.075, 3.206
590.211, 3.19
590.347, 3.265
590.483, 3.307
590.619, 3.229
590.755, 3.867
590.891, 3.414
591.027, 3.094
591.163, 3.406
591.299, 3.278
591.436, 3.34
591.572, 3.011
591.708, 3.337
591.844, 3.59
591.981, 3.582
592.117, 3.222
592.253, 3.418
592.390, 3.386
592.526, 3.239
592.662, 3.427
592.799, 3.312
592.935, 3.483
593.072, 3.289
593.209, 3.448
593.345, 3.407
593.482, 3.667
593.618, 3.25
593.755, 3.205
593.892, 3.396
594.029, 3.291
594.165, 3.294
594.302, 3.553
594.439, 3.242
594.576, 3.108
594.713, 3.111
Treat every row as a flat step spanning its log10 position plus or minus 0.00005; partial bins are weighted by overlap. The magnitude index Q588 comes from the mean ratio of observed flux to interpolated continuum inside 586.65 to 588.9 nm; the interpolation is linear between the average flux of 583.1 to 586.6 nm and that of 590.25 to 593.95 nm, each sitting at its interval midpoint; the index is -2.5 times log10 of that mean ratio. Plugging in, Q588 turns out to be 0.23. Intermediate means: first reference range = 3.34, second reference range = 3.36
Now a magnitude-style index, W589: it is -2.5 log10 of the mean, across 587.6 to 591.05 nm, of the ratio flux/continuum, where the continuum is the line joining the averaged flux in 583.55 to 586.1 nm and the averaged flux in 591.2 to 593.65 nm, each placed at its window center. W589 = 0.12 mag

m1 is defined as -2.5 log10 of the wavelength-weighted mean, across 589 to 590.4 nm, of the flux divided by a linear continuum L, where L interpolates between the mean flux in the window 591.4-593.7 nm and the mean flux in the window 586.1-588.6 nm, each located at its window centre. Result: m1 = -0.046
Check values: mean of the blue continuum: 2.76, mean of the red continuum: 3.38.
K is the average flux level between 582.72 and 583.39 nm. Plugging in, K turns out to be 3.59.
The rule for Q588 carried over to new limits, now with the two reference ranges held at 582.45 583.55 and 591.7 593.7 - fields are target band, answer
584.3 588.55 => 0.17 mag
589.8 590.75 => 0.04 mag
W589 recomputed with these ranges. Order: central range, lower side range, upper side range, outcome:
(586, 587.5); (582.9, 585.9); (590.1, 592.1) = 0.15 mag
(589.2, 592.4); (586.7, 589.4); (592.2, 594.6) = -0.08 mag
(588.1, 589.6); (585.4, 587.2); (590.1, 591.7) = 0.10 mag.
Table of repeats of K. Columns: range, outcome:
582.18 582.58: 3.63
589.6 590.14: 3.21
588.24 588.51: 2.8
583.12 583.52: 3.54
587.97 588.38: 2.59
